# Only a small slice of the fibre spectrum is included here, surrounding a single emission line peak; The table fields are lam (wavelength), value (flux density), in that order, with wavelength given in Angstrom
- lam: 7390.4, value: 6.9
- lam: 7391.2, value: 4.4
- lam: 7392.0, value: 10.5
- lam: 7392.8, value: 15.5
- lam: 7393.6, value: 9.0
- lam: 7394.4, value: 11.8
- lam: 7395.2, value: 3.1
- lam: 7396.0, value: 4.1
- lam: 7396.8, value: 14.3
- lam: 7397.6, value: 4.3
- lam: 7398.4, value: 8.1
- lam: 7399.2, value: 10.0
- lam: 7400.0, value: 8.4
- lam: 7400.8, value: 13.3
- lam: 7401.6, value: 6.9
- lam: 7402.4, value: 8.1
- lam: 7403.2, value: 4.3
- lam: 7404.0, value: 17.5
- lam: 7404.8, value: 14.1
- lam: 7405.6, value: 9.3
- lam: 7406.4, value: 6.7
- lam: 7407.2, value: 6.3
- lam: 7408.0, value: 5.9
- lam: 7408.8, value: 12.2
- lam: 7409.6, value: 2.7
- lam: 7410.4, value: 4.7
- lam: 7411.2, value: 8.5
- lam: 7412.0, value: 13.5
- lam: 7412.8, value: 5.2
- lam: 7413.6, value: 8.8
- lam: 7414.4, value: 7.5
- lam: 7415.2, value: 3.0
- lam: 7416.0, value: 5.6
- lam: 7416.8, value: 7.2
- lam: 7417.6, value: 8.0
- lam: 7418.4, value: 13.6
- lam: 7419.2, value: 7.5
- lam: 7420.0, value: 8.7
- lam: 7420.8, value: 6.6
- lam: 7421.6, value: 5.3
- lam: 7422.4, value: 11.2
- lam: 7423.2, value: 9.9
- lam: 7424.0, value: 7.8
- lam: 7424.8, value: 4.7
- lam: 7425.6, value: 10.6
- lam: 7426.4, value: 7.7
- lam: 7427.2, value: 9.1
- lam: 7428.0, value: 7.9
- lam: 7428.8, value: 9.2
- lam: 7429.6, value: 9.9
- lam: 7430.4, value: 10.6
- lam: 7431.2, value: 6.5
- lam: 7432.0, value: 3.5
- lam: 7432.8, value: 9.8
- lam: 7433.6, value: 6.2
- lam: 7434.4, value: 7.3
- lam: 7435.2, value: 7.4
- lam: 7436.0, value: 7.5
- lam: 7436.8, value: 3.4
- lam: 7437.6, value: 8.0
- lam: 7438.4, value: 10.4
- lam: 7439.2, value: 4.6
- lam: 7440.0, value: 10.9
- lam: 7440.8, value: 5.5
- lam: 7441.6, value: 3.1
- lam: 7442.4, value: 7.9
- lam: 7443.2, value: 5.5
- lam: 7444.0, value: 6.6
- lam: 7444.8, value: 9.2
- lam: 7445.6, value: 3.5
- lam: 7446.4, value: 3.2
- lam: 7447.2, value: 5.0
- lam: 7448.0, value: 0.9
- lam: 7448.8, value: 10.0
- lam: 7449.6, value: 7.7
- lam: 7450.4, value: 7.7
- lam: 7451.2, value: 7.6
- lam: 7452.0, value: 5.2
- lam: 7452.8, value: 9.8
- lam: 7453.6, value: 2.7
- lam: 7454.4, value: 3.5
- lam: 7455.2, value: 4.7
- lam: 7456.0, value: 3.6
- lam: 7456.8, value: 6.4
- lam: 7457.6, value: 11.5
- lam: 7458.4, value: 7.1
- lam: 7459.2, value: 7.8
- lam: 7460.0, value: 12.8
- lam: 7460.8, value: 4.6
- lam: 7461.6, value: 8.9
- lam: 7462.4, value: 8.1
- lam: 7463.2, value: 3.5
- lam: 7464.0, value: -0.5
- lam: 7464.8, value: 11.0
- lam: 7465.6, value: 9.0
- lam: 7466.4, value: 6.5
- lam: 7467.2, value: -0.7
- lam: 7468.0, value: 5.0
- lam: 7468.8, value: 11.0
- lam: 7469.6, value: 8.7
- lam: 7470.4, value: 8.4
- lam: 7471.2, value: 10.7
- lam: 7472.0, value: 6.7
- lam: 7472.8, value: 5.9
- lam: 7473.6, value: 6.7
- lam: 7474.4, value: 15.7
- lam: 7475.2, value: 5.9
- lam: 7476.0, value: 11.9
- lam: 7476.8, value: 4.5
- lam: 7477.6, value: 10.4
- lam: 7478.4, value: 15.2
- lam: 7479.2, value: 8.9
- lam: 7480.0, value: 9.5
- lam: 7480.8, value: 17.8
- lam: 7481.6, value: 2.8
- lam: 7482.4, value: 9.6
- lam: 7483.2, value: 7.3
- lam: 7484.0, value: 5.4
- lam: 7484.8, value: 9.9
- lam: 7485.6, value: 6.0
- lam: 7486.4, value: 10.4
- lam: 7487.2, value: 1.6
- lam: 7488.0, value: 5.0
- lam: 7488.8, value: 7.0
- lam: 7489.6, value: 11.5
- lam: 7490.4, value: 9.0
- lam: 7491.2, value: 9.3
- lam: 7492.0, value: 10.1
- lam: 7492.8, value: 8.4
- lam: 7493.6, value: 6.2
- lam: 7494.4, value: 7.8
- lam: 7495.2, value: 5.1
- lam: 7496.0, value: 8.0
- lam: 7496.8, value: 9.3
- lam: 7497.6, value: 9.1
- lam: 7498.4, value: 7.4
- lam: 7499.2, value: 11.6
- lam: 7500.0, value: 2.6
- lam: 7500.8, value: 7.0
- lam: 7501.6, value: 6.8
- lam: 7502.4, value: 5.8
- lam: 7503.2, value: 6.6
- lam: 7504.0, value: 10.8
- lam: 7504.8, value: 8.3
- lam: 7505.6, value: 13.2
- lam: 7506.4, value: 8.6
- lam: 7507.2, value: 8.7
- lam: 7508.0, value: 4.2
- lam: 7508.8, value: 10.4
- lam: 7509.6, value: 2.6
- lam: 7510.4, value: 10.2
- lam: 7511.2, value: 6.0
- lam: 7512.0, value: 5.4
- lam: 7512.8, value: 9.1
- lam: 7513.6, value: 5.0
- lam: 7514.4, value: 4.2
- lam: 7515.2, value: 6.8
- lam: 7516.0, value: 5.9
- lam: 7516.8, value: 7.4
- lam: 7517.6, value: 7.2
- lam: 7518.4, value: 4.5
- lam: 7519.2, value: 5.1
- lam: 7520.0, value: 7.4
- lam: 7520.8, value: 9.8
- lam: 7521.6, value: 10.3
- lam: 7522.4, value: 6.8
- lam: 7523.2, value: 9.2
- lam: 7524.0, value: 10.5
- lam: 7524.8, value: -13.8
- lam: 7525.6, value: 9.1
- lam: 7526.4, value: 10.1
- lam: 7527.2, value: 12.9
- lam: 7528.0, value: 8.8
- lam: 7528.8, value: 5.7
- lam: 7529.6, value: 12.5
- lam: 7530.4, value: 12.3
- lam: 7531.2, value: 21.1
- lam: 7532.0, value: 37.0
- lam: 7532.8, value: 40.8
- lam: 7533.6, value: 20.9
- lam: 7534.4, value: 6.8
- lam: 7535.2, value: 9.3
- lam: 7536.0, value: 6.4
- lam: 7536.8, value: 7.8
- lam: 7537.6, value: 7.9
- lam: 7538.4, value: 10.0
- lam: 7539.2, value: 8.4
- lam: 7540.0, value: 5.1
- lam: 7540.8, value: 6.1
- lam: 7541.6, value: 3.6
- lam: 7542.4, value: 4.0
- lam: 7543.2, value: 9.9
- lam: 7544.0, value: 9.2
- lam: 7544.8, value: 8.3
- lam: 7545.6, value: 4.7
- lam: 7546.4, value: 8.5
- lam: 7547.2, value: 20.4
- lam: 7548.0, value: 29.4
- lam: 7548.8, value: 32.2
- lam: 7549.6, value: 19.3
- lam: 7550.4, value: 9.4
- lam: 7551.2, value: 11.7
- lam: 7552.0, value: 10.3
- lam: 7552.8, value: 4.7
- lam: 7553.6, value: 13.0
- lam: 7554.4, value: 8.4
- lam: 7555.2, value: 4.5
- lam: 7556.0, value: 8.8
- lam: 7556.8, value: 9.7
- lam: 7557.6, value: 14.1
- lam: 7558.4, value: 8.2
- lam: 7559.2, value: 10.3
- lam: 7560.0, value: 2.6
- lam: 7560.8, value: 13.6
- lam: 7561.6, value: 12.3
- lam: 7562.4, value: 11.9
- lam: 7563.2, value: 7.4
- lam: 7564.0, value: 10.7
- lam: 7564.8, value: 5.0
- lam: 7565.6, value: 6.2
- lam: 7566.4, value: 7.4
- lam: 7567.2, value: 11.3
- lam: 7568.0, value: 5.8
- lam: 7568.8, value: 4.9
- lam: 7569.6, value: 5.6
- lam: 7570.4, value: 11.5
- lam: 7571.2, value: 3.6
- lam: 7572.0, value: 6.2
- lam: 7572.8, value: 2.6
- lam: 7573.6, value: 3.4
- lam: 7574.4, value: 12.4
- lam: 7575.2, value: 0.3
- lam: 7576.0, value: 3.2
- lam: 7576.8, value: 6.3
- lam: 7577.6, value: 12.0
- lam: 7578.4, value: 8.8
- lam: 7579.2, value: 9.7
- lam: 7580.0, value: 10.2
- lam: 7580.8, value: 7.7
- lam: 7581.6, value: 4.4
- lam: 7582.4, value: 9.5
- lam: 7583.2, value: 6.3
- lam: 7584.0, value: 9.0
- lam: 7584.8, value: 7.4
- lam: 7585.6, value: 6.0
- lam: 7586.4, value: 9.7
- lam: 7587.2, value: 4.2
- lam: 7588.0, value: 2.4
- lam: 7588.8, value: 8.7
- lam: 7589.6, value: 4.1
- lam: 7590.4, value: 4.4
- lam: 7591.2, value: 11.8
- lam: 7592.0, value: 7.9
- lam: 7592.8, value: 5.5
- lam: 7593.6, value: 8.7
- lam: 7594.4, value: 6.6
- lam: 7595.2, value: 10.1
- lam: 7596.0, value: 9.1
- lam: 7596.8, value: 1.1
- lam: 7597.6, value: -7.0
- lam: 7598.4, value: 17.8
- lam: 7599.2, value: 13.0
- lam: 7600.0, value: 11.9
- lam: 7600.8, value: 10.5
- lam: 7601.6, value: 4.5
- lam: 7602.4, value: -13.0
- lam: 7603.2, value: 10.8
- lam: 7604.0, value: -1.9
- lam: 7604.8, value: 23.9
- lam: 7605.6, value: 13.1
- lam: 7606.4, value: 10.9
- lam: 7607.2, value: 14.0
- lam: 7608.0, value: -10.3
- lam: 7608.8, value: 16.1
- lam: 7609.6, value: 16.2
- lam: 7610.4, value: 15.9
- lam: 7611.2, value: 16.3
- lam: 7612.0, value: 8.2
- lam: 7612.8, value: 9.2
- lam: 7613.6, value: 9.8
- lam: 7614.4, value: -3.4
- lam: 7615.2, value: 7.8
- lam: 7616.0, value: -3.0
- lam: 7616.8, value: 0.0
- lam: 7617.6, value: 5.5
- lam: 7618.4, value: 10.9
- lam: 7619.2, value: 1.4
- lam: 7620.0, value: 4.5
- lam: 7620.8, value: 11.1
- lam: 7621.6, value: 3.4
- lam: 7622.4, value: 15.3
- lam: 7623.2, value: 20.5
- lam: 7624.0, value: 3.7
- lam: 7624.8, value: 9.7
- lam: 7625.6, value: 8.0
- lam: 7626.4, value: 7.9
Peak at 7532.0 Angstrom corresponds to [S II]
